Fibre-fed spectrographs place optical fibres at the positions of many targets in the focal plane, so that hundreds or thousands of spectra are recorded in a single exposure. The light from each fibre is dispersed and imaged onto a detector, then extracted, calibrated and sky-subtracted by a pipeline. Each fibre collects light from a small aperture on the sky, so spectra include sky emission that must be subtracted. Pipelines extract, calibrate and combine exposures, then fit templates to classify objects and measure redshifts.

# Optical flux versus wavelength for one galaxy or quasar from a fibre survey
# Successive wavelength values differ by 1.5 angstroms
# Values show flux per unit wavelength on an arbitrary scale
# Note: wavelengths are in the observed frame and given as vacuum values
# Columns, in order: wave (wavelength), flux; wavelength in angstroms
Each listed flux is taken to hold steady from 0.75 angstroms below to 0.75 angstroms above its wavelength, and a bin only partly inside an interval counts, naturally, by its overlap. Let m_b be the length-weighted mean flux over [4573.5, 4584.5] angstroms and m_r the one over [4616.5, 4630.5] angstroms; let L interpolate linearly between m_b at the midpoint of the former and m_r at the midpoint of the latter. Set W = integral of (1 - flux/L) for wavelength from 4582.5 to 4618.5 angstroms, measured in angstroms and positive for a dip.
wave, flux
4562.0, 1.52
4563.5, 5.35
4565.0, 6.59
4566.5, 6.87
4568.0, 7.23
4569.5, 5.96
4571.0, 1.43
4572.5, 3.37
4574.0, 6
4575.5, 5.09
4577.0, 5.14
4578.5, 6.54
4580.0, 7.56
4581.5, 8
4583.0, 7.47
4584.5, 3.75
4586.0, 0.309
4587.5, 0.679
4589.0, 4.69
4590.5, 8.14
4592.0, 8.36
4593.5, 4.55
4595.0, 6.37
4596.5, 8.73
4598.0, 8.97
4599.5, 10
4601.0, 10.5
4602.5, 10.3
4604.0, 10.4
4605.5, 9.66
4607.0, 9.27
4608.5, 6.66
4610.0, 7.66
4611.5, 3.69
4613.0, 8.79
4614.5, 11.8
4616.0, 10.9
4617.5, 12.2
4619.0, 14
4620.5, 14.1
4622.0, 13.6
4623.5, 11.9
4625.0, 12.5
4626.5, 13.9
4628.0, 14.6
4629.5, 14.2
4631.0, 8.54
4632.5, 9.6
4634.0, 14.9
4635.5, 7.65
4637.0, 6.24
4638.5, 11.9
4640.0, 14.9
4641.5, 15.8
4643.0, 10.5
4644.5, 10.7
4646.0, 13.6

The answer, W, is 8.0 angstroms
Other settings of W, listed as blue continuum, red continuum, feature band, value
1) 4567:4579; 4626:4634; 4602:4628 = -0.6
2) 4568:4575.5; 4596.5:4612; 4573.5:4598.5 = 1.9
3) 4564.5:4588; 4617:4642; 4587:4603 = 0.8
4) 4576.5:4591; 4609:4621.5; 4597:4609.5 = -1.6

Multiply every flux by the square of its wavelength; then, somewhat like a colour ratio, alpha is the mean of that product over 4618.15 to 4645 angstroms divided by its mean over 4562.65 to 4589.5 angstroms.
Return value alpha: 2.45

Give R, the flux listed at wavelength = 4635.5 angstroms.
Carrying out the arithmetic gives 7.65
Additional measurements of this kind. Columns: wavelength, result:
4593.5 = 4.55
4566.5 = 6.87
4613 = 8.79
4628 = 14.6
